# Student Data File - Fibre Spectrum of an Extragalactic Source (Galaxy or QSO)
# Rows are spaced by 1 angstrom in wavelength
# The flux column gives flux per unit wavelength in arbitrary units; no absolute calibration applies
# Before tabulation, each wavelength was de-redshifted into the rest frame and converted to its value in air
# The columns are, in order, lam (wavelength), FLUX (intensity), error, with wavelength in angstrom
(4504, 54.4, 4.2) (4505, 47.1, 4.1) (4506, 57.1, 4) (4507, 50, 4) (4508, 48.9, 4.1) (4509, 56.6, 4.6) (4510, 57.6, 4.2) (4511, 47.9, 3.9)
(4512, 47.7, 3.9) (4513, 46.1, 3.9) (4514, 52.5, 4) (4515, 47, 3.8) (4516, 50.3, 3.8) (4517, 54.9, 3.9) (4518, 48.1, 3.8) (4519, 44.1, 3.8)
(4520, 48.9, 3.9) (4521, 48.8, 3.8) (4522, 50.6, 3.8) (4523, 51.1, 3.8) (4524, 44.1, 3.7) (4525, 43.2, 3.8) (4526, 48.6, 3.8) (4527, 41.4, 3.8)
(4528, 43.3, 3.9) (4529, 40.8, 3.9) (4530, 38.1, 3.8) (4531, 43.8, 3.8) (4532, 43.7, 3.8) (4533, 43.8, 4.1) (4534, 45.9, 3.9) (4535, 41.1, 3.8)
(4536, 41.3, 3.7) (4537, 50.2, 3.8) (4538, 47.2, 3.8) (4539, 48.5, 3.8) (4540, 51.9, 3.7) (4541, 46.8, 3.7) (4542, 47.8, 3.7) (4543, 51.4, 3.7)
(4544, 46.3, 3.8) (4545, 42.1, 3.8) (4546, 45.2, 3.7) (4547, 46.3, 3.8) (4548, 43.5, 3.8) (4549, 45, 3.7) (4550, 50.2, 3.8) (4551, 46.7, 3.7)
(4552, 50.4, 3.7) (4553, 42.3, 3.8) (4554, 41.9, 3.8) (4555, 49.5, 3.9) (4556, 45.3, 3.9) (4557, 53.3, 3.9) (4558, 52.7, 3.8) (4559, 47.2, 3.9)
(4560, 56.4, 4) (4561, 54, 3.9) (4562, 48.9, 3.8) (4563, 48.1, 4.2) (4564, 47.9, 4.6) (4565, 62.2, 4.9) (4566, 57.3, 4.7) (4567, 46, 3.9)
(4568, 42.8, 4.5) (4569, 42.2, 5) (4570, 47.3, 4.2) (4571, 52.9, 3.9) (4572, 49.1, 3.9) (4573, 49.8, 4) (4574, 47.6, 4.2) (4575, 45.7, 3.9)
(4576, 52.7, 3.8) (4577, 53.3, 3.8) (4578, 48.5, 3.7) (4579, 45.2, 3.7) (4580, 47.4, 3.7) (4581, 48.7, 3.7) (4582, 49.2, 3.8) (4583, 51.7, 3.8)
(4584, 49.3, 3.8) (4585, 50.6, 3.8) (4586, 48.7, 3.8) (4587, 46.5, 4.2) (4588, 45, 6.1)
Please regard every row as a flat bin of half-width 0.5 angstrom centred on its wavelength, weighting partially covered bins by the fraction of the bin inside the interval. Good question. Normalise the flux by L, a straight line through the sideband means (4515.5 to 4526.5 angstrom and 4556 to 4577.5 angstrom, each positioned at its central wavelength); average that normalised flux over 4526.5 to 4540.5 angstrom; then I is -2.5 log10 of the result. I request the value 0.11 mag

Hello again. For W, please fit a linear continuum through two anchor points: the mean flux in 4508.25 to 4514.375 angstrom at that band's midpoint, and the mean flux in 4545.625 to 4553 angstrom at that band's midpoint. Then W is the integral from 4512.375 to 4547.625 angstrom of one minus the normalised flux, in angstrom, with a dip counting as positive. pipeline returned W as 1.8 angstrom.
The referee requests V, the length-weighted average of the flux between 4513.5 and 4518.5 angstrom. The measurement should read 50.6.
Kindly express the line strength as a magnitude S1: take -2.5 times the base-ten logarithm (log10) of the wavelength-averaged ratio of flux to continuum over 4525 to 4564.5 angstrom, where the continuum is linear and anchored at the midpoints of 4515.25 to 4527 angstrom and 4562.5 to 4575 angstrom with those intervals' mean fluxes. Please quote 0.05 mag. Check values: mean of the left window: 48.1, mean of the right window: 49.3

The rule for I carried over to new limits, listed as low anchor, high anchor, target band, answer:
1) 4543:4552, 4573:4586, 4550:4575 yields -0.04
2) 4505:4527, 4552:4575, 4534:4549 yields 0.07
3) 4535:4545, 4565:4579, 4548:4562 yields -0.01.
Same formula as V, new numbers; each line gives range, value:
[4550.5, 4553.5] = 46.5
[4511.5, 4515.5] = 48.3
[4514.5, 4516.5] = 48.6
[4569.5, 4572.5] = 49.8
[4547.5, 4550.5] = 46.2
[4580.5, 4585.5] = 49.9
